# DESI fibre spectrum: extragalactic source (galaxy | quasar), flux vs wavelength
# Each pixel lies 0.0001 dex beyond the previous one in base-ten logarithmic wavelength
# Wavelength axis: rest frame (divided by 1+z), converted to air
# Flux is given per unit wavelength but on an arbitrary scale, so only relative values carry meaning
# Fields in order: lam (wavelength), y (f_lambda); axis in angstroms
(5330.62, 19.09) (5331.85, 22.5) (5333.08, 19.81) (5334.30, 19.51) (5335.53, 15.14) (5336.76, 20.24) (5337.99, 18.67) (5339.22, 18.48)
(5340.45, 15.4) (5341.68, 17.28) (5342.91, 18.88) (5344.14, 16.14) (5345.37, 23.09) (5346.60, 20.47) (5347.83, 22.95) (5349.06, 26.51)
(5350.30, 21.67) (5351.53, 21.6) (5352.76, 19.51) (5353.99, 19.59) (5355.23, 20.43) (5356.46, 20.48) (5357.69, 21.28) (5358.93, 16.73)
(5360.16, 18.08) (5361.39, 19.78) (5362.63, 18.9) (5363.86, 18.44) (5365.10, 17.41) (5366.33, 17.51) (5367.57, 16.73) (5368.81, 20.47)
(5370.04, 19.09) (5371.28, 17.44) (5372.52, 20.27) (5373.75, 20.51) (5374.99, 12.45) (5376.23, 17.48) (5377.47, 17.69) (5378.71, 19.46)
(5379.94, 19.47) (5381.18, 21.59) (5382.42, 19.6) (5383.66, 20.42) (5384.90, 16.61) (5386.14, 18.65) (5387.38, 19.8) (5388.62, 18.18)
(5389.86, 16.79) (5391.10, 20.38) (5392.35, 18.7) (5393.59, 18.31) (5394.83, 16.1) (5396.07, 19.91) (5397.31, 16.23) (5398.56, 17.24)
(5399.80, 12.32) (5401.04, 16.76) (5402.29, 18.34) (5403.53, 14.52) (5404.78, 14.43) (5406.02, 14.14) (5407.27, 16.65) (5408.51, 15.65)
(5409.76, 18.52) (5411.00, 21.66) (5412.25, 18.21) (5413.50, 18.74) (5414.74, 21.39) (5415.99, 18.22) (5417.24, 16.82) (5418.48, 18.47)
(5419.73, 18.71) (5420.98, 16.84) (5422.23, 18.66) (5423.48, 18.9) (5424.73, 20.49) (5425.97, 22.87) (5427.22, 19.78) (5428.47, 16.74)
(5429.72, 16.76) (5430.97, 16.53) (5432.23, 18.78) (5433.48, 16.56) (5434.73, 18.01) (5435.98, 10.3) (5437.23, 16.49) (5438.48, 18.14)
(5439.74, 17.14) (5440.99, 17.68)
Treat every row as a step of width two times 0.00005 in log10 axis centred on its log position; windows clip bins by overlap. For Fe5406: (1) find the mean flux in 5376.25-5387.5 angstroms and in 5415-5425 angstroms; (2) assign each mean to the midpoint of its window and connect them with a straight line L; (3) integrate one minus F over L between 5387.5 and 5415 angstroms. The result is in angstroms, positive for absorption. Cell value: 2.0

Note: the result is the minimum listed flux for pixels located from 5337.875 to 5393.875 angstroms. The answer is 12.45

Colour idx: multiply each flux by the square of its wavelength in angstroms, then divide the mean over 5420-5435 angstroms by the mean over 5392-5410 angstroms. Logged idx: 1.13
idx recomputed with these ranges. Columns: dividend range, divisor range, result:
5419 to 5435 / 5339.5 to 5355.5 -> 0.94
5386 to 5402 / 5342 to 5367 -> 0.90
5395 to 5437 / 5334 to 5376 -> 0.94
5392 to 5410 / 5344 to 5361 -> 0.81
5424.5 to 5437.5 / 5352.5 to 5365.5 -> 0.94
